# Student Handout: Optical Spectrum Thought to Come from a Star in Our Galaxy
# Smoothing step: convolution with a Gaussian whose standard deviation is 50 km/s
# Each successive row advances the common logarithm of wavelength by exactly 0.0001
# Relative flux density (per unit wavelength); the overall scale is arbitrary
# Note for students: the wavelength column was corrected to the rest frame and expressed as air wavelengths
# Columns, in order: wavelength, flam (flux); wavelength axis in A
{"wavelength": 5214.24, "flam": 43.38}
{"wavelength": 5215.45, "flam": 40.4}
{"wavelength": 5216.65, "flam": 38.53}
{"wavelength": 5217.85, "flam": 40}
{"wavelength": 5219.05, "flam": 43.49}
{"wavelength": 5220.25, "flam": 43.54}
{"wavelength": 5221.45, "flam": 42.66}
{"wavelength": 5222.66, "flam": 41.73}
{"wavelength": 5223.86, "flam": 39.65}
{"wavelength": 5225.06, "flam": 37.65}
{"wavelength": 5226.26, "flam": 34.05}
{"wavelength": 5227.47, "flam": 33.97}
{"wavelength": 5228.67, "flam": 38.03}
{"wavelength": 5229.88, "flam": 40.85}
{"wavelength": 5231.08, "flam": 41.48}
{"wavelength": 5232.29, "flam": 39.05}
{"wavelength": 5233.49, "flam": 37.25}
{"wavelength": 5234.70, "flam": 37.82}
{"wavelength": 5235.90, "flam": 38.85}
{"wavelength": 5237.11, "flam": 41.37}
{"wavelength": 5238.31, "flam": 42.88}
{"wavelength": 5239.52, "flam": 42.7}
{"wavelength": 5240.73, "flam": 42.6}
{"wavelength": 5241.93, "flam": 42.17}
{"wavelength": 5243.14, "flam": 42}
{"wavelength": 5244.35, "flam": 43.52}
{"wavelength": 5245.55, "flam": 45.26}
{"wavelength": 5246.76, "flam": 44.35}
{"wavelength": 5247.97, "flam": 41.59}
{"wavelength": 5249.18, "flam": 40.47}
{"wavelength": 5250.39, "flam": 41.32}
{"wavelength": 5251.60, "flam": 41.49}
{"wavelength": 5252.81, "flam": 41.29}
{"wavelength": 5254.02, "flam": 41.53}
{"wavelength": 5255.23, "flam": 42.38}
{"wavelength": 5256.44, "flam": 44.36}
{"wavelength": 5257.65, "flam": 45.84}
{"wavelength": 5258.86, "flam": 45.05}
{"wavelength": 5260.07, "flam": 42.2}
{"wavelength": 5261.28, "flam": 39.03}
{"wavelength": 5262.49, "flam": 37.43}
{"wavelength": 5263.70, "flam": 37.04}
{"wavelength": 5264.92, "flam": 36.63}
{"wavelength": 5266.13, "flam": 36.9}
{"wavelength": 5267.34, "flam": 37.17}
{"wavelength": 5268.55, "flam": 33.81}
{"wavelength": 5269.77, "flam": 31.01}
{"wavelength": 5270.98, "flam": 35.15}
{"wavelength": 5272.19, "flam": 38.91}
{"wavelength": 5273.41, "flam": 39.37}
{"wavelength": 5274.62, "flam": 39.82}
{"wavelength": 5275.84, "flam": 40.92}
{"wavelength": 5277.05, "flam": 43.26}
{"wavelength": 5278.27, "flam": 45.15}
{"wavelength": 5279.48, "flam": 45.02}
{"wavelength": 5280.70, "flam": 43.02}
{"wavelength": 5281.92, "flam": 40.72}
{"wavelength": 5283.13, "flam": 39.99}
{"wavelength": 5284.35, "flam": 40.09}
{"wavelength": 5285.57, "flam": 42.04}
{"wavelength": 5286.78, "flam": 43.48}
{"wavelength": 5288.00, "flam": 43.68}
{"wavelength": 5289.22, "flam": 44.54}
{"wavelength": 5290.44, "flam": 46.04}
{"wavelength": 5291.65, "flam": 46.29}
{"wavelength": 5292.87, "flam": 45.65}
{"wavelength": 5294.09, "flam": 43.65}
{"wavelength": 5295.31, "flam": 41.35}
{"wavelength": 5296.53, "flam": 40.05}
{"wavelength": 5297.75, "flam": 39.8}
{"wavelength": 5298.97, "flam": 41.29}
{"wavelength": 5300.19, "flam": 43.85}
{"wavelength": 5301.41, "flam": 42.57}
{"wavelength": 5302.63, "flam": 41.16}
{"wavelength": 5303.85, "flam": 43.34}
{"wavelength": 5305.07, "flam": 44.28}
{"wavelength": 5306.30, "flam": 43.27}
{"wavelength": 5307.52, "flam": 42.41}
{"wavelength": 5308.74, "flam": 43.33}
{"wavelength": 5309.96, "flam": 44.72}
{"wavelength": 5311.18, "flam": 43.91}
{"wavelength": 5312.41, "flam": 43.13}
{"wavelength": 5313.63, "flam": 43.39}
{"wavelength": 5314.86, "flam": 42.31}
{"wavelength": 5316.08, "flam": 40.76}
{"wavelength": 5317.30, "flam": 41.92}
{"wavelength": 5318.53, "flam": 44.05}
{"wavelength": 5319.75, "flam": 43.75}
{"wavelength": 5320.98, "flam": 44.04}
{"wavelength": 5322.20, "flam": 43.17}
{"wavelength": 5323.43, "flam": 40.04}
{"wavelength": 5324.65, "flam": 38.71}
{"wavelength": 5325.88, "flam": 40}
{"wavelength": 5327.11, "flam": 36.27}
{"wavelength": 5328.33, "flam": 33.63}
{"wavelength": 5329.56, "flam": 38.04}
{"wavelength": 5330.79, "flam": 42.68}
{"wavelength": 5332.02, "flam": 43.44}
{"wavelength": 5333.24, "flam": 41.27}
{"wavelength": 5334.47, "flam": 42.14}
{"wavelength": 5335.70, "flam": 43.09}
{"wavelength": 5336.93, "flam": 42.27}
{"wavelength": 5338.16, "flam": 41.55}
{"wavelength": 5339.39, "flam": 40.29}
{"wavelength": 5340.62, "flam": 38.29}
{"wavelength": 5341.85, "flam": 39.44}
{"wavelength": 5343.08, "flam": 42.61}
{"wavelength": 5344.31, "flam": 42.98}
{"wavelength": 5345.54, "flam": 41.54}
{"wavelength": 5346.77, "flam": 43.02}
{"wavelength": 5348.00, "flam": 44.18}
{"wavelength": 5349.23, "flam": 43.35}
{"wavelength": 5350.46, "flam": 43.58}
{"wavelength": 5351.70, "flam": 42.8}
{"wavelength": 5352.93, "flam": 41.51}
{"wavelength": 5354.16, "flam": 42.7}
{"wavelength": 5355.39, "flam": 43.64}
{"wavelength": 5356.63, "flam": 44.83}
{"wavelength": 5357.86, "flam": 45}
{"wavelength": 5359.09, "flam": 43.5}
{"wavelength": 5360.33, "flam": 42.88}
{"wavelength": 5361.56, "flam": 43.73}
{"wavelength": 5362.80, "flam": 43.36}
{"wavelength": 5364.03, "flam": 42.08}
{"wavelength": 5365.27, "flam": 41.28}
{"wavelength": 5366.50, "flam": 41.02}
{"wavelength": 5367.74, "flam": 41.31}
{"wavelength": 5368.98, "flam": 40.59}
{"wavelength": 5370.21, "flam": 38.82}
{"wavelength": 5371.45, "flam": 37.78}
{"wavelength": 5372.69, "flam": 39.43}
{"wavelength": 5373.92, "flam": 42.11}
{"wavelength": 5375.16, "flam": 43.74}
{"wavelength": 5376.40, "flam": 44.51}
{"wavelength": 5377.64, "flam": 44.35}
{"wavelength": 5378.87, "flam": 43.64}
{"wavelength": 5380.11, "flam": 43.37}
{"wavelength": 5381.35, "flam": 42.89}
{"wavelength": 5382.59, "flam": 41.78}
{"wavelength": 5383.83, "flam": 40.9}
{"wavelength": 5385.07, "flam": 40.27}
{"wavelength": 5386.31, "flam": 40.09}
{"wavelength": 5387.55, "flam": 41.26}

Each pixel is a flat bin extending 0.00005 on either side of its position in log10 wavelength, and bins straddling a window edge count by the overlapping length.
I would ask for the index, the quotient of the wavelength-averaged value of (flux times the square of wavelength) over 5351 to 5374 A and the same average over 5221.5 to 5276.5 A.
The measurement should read 1.1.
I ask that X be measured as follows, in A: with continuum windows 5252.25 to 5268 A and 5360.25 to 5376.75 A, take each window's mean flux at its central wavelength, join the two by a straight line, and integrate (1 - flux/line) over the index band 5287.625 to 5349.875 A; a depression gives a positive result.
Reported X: -1.67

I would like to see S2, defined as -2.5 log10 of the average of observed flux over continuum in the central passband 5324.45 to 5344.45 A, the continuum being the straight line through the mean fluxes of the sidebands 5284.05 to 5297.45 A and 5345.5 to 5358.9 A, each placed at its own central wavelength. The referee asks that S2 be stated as 0.08 mag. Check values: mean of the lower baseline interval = 43.3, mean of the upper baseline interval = 43.4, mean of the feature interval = 40.4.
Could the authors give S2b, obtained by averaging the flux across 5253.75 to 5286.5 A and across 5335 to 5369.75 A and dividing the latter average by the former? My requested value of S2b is 1.05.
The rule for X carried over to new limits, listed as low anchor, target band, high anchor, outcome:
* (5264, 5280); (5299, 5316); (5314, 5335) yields -1.2 A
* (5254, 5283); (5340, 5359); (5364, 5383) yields -0.6 A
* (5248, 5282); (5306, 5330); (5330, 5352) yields 0.0 A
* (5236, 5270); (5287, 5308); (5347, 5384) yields -0.8 A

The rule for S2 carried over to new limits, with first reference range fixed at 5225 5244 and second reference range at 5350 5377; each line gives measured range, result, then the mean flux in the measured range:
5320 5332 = 0.04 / 39.9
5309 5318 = -0.04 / 42.9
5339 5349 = 0.01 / 41.7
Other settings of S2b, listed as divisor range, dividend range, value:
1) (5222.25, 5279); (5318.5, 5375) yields 1.04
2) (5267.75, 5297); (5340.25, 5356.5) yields 1.03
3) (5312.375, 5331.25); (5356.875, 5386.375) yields 1.03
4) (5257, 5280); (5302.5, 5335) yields 1.06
